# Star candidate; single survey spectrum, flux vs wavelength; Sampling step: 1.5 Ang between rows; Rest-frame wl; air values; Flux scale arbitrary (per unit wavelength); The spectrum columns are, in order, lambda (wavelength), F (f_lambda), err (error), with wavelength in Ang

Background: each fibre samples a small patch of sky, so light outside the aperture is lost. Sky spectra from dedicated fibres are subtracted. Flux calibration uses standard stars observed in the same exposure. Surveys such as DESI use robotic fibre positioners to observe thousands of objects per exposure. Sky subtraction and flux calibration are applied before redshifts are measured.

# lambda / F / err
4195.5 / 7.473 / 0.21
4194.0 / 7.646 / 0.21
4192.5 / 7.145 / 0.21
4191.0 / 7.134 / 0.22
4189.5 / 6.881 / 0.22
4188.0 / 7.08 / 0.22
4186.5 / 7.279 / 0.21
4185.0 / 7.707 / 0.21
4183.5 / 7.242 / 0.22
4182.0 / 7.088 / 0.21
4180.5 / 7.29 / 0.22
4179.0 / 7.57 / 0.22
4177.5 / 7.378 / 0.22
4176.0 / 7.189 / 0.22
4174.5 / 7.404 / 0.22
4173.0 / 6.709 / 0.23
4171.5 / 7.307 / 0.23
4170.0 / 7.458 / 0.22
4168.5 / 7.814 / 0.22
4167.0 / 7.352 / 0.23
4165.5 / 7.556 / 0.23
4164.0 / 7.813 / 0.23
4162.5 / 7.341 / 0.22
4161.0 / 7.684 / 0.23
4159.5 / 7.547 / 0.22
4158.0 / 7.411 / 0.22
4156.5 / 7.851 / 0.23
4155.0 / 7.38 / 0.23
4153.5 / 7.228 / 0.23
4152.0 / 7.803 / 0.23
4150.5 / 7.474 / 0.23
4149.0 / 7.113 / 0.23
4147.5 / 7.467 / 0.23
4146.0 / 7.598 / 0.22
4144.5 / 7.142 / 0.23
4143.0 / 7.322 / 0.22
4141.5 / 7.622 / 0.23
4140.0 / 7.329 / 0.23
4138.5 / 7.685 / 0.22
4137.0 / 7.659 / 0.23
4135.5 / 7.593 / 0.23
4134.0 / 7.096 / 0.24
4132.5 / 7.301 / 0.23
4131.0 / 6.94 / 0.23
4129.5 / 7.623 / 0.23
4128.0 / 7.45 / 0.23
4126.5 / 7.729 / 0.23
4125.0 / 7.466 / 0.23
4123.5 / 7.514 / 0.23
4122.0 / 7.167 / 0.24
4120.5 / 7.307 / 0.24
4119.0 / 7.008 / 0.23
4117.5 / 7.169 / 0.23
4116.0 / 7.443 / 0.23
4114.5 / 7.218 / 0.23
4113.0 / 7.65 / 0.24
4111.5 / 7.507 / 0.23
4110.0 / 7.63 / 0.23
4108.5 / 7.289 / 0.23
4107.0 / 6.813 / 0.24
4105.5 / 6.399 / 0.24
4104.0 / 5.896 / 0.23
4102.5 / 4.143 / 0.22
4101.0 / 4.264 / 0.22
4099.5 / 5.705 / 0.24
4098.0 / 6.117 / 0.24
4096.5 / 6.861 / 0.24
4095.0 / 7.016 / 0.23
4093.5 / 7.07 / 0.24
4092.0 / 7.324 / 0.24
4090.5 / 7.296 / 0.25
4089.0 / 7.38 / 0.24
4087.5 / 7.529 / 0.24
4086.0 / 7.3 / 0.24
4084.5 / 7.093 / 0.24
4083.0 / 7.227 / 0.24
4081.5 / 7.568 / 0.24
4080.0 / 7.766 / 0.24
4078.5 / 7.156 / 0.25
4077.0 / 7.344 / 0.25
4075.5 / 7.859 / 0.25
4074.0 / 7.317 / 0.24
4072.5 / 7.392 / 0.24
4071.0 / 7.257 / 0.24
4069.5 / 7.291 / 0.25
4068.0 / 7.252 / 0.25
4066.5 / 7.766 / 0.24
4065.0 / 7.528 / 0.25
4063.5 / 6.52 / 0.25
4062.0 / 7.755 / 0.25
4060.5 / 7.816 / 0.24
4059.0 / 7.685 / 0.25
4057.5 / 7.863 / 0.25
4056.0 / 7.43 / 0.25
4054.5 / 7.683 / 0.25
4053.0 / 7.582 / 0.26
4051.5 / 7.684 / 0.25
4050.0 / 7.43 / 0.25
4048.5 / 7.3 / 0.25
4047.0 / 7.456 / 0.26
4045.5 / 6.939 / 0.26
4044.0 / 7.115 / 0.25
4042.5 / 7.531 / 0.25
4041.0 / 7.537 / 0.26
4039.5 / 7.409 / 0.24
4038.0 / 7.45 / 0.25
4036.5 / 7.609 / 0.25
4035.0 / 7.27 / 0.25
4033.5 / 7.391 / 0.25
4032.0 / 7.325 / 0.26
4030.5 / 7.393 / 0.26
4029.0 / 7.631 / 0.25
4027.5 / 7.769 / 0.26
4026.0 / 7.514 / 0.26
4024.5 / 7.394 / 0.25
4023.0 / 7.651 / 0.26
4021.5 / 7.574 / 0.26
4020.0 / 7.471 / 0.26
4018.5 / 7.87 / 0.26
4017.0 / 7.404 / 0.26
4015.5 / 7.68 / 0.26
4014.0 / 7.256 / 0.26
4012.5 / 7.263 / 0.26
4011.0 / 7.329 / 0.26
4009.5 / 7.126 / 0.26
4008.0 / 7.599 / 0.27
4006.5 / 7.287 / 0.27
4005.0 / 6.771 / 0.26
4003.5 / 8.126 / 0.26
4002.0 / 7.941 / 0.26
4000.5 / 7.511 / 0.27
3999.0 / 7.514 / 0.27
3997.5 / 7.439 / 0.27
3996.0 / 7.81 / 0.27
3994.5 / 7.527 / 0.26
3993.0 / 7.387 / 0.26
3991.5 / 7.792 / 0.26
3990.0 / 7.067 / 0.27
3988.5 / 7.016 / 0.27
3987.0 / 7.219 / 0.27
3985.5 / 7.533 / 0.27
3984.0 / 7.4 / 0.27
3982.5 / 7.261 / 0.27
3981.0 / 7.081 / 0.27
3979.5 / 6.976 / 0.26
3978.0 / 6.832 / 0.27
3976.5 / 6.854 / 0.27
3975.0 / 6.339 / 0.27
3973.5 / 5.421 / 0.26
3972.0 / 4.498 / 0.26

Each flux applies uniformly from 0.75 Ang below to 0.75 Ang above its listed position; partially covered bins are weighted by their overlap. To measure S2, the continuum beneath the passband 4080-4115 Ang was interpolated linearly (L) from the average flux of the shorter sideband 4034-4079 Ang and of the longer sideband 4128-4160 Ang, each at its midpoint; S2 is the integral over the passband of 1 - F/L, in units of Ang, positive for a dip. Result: 2.9 Ang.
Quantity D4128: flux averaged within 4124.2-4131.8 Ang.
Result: 7.44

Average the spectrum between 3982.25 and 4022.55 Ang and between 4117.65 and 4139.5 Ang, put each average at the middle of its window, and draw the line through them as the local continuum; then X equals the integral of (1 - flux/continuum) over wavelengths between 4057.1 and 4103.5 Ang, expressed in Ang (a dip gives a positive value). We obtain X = 2.2 Ang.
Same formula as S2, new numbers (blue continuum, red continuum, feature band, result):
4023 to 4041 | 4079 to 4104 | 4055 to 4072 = -0.96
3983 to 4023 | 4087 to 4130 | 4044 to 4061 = -0.72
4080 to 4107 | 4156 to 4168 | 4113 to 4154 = -1.23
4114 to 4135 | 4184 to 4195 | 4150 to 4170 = -0.72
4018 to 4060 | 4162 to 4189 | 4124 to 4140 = -0.10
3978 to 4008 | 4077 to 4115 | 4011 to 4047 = -1.23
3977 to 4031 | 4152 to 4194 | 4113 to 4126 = 0.13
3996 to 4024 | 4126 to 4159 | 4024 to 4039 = 0.03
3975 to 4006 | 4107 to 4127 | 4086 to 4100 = 0.75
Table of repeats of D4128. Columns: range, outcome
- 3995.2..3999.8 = 7.59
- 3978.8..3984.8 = 7.18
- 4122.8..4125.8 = 7.49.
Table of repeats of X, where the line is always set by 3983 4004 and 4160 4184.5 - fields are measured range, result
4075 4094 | 0.19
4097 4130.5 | 2.65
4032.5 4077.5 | 0.12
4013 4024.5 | -0.07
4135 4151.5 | -0.10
